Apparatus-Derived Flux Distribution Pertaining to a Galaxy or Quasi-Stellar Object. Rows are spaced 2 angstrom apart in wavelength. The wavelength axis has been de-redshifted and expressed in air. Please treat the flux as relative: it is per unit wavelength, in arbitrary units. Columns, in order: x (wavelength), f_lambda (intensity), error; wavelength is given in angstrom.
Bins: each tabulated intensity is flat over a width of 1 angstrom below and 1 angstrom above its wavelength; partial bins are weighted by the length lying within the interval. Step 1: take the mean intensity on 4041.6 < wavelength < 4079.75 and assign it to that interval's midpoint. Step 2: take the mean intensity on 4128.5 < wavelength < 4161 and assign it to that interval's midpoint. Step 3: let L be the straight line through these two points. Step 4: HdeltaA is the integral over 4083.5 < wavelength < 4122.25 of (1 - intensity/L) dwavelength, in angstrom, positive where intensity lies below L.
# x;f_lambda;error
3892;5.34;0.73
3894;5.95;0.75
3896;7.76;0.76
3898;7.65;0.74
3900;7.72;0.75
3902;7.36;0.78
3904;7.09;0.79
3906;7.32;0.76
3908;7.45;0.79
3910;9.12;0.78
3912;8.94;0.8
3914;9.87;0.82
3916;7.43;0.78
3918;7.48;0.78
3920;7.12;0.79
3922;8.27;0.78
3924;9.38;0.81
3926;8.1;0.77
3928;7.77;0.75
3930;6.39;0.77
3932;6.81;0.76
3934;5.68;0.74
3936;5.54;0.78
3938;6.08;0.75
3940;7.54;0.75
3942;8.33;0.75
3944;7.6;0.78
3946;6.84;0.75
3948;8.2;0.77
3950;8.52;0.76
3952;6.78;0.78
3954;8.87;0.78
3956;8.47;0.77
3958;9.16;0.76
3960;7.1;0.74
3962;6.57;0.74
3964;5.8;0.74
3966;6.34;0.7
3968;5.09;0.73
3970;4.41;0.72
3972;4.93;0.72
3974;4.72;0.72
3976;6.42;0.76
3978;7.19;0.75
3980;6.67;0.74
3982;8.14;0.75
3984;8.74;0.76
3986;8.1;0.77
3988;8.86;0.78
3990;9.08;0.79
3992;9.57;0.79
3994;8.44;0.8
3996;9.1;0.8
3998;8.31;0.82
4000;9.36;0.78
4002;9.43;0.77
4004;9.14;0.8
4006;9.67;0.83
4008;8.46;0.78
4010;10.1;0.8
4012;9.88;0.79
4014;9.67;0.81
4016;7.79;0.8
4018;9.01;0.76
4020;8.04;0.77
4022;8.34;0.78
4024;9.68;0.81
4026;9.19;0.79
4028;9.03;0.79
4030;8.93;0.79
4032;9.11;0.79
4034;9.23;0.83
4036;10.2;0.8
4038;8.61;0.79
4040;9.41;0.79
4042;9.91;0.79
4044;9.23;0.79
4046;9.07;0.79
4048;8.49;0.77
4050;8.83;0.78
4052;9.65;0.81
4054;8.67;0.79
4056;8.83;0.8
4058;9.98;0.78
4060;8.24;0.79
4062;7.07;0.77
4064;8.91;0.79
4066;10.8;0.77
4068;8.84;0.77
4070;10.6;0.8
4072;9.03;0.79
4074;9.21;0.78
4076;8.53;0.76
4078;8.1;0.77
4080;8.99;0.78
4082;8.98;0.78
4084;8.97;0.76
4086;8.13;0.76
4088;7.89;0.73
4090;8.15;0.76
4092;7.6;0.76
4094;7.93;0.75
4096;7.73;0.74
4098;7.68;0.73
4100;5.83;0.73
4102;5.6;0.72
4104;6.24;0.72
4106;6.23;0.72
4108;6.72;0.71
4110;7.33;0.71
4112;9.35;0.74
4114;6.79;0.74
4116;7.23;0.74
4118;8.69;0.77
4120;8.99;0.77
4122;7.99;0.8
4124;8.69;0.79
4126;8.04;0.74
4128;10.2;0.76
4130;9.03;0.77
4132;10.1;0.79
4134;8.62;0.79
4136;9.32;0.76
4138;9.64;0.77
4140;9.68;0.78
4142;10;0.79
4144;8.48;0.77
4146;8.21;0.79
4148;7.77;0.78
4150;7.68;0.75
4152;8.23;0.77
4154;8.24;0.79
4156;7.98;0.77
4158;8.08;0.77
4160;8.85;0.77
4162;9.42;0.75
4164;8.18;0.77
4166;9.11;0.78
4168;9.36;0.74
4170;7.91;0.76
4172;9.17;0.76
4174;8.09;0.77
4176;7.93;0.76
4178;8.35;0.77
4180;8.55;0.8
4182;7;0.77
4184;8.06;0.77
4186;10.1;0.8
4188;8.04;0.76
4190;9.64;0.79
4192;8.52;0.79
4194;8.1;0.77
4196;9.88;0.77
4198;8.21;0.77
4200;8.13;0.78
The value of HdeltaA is 6.0 angstrom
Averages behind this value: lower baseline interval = 9.04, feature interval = 7.53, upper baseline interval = 8.77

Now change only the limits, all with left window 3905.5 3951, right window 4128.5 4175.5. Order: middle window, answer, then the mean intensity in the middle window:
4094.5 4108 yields 3.0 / 6.62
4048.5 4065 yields -1.0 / 8.76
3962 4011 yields 1.3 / 7.73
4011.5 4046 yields -4.1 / 9.12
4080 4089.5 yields -0.1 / 8.53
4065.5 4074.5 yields -1.4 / 9.66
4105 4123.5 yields 1.8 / 7.73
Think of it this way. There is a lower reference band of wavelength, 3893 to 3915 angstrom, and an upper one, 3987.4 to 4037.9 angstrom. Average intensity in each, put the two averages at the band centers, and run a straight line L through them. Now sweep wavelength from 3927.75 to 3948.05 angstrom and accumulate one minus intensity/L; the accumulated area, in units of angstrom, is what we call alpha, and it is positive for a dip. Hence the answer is 3.31 angstrom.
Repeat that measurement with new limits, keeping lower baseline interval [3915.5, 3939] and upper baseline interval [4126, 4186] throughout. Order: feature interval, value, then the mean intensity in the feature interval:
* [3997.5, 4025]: -4.8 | 9.08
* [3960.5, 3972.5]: 2.9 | 5.61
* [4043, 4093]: -4.6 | 8.83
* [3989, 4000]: -1.9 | 8.94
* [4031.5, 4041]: -1.7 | 9.32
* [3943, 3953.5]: -0.5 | 7.65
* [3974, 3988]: 0.2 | 7.44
